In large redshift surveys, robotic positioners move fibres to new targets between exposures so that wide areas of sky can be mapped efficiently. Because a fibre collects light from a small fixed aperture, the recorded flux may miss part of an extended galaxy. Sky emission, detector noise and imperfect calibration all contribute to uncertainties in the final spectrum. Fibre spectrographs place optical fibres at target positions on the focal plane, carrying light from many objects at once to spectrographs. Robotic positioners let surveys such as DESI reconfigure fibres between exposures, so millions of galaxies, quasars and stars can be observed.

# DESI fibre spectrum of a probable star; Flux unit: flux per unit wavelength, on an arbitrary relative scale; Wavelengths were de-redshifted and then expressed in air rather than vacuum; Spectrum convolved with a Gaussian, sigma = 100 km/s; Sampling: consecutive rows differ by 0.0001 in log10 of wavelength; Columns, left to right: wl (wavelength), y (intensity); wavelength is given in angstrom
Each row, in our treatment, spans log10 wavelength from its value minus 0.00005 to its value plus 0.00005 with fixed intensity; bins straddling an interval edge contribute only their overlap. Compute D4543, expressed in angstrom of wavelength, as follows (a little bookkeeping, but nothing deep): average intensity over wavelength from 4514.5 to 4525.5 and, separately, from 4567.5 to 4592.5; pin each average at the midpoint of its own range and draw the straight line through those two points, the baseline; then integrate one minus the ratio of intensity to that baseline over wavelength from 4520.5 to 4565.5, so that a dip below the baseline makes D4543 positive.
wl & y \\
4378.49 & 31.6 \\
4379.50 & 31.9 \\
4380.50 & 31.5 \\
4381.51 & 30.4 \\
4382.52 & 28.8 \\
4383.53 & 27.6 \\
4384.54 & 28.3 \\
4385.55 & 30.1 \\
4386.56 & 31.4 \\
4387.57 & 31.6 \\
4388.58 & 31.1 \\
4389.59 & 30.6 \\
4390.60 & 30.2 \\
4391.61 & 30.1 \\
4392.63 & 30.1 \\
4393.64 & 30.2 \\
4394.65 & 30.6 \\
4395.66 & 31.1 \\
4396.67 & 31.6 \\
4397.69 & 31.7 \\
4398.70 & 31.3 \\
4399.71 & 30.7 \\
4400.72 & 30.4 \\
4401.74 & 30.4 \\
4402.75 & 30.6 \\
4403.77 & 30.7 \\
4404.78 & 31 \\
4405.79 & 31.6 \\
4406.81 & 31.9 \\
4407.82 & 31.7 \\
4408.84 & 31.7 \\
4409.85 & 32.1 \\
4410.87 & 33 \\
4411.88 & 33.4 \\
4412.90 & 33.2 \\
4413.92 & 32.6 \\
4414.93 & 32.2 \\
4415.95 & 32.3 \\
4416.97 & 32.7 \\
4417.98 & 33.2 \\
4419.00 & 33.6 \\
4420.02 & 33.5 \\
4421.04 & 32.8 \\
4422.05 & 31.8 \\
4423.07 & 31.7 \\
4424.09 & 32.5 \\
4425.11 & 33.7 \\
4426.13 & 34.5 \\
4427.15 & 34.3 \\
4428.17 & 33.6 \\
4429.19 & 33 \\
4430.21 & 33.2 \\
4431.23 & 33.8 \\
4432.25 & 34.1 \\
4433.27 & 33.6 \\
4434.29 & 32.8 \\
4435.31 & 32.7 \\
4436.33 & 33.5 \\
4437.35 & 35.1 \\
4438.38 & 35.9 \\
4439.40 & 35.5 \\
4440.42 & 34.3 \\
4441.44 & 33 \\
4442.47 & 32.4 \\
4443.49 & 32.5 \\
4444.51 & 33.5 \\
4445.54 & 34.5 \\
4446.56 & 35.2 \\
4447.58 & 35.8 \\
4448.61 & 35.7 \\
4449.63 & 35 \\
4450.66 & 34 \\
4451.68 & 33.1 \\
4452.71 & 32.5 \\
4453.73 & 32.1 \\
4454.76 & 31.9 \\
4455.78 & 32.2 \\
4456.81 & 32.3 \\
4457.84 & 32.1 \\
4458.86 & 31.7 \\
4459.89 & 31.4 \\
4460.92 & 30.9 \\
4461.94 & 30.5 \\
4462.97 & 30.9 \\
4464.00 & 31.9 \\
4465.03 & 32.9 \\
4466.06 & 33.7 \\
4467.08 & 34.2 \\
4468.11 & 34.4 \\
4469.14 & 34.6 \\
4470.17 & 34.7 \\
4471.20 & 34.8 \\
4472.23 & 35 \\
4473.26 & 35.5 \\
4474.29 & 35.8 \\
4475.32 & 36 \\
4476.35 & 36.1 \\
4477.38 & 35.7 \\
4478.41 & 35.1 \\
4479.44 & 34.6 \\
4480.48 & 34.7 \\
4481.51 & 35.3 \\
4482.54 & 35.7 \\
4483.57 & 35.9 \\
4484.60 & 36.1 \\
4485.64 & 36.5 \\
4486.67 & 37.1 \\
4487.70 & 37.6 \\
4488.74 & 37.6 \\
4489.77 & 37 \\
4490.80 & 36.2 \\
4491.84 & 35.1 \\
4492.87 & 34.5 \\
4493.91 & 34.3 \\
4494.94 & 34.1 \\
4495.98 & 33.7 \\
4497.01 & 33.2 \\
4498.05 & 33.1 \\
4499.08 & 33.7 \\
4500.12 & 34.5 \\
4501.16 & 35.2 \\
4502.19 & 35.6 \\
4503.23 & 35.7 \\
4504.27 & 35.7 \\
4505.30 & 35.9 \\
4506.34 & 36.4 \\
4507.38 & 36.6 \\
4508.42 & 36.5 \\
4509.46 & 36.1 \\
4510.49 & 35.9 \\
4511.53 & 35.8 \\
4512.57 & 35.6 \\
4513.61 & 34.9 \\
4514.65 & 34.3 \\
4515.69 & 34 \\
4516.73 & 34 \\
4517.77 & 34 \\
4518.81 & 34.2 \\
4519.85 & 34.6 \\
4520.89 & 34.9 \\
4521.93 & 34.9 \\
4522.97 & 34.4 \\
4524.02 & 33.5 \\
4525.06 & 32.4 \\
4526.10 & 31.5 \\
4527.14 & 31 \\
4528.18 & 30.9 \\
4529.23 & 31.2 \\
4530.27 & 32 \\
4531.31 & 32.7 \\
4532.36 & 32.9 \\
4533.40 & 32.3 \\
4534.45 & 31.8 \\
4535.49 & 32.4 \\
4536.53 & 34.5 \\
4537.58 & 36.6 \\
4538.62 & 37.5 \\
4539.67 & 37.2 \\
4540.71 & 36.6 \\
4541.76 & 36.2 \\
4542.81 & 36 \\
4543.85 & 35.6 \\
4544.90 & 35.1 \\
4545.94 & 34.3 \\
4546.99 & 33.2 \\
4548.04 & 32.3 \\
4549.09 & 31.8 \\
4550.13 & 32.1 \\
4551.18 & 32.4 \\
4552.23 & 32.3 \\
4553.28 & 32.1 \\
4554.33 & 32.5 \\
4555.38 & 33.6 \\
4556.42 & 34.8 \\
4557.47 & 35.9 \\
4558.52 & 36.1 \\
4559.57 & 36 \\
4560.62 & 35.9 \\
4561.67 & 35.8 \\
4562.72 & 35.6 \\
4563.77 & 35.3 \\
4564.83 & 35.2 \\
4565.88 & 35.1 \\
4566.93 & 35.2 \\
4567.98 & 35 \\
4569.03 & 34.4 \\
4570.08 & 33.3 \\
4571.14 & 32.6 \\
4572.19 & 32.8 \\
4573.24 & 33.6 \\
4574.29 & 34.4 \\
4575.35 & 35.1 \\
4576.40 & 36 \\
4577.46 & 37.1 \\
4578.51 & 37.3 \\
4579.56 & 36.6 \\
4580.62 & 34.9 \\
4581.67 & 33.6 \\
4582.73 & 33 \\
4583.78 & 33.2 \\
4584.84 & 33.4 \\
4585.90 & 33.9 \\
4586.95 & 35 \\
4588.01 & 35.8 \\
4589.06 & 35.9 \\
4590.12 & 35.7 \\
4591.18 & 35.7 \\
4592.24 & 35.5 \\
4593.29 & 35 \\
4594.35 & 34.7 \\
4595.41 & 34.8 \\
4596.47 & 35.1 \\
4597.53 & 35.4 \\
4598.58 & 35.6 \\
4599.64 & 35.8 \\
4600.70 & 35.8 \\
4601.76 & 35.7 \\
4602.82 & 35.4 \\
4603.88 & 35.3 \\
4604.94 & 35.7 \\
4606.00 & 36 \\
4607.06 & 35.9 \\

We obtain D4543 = 0.5 angstrom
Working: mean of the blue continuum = 34.1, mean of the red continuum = 34.7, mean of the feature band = 34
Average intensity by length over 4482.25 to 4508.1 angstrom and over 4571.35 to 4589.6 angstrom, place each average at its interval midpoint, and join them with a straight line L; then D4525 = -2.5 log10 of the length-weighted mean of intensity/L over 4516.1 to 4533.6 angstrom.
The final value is 0.070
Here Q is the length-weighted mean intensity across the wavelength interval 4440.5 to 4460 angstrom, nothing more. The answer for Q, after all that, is 33.3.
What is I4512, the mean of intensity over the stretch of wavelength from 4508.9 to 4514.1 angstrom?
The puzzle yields 35.7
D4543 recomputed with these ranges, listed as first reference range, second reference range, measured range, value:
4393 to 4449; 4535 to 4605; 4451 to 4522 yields -1.8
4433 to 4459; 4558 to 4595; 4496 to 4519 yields -0.5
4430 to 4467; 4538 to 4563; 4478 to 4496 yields -1.0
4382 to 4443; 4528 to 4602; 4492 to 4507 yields -0.5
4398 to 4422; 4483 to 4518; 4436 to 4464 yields 0.2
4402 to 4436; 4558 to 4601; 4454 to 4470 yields 0.4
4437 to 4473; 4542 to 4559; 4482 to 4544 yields -2.0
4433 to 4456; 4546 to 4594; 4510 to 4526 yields -0.1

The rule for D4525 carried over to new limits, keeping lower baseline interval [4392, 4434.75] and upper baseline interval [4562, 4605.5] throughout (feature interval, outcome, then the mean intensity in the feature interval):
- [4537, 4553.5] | 0.00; 34.5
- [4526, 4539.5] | 0.04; 33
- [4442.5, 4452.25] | -0.05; 34.3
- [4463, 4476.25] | -0.04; 34.4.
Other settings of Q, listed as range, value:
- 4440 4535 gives 34.2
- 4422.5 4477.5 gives 33.6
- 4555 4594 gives 35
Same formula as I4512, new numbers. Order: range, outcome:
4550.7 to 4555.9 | 32.6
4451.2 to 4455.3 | 32.4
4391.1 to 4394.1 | 30.1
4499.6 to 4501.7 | 34.9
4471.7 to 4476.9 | 35.7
